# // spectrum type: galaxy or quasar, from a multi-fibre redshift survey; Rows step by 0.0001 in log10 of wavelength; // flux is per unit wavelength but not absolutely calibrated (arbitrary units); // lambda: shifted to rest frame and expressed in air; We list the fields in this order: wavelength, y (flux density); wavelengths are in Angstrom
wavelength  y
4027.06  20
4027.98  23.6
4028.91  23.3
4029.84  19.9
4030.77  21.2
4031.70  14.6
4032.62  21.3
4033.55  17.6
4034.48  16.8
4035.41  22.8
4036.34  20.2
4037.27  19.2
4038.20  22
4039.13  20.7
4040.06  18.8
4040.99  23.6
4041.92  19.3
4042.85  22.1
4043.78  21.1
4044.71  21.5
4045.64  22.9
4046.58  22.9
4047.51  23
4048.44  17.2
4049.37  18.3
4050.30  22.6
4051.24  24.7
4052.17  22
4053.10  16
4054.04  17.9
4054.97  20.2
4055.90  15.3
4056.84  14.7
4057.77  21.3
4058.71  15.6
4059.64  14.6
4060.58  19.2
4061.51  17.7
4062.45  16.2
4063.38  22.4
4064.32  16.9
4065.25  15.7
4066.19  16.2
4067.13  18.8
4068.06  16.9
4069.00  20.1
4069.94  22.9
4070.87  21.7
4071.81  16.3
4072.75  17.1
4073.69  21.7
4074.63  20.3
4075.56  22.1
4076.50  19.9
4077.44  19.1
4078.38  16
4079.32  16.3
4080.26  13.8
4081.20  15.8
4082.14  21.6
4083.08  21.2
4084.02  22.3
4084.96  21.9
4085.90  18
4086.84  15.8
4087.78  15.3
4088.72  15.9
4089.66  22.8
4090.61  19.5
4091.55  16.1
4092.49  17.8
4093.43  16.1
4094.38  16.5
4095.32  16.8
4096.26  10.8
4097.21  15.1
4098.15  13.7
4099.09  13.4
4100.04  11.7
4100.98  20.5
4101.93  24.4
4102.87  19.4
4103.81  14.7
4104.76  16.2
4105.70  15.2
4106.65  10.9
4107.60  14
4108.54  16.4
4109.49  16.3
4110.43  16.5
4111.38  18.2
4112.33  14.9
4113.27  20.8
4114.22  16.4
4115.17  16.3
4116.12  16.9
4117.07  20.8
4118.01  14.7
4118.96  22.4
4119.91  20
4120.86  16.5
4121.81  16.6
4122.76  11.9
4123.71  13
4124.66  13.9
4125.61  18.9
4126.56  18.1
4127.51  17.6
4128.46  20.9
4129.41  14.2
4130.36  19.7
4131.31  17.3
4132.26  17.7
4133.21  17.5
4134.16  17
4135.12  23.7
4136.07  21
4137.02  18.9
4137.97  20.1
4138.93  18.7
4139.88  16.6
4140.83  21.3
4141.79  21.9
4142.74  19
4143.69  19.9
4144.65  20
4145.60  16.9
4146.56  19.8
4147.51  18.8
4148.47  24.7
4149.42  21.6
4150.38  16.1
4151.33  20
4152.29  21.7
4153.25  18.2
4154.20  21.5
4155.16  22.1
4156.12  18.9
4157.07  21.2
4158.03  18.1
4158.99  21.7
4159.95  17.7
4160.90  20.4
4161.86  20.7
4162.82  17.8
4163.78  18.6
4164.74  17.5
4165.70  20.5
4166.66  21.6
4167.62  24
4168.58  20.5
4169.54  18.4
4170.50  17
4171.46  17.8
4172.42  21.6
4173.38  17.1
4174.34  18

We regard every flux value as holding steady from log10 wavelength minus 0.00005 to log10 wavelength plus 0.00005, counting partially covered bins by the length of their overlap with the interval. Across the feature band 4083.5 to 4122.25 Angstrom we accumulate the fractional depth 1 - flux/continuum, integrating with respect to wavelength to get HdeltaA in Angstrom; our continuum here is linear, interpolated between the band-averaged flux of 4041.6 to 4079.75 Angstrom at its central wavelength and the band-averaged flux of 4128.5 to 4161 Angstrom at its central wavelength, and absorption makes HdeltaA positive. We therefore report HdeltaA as 4.65 Angstrom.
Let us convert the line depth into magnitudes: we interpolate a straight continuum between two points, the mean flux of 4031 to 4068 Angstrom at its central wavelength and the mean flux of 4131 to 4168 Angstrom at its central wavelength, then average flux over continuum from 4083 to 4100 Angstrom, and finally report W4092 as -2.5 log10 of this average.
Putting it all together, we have 0.15 mag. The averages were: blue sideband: 19.3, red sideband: 19.8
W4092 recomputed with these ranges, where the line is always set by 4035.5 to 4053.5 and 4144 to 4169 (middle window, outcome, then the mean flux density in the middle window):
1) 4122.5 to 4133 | 0.205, 16.8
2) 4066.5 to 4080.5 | 0.101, 18.9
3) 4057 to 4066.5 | 0.190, 17.5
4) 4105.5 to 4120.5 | 0.202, 16.9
